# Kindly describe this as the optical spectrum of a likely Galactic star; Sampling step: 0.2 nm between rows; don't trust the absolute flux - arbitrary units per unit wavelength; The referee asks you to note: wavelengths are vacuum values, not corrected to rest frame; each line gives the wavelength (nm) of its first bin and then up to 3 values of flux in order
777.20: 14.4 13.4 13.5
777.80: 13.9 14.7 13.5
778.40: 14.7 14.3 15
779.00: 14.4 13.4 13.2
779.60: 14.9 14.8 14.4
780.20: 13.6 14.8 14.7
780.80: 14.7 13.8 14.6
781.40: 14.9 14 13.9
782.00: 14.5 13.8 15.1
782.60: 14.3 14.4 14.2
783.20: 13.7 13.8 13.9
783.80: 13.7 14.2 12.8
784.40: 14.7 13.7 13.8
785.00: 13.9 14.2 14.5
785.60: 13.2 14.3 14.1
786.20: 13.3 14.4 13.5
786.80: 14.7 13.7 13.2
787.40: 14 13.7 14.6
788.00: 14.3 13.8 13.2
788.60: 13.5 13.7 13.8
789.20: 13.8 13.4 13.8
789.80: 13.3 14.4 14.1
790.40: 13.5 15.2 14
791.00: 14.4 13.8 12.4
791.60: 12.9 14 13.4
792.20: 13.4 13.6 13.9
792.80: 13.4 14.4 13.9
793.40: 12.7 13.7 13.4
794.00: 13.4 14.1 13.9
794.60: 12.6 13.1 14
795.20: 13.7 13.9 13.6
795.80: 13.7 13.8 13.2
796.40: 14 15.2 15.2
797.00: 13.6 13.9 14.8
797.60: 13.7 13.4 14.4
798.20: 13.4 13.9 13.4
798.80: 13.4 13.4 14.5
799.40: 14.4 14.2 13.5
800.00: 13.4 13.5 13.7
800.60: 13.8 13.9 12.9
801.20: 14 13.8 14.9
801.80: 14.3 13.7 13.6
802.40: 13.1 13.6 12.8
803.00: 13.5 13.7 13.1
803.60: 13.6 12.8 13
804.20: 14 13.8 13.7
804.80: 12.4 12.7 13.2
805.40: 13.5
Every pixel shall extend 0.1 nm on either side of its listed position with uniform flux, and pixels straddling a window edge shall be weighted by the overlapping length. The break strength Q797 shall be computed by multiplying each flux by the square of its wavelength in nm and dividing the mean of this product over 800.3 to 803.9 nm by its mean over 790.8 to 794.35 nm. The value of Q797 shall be 1.02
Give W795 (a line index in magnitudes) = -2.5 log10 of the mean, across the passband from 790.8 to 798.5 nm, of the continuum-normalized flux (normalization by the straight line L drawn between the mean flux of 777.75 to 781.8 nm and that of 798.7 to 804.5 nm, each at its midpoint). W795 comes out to 0.01 mag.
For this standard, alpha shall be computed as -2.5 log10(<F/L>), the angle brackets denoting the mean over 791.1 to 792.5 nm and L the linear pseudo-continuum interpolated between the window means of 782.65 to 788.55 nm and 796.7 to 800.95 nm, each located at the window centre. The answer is 0.04 mag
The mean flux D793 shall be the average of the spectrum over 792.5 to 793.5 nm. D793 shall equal 13.7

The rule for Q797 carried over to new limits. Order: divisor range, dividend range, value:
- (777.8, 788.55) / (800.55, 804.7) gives 1.01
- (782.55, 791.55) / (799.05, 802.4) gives 1.03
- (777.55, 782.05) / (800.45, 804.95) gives 1.00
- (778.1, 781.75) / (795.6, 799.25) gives 1.02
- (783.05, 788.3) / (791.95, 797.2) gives 1.01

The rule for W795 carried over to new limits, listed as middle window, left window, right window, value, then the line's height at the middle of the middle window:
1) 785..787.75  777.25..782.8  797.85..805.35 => 0.011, 14.1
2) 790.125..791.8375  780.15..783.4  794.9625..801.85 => 0.022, 14.1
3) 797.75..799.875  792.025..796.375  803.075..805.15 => -0.030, 13.4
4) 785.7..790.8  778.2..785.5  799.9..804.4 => 0.008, 14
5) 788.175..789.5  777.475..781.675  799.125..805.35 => 0.032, 14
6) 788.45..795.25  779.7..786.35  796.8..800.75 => 0.024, 14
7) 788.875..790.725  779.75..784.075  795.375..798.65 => 0.014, 14.1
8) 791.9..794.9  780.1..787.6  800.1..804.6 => 0.024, 13.8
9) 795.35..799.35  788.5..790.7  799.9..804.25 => -0.019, 13.7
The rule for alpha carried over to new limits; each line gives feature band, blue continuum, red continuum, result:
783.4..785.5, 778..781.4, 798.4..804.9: 0.02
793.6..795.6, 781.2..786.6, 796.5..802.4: 0.03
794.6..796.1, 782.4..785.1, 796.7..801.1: 0.02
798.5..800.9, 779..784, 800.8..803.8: -0.01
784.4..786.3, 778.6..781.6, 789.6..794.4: 0.01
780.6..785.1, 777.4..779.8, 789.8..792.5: -0.01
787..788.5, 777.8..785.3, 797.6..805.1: 0.01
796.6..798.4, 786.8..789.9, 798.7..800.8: -0.03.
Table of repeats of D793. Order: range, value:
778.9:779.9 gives 14.1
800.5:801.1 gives 13.5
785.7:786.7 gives 13.9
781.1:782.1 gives 14.4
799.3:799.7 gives 14.3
